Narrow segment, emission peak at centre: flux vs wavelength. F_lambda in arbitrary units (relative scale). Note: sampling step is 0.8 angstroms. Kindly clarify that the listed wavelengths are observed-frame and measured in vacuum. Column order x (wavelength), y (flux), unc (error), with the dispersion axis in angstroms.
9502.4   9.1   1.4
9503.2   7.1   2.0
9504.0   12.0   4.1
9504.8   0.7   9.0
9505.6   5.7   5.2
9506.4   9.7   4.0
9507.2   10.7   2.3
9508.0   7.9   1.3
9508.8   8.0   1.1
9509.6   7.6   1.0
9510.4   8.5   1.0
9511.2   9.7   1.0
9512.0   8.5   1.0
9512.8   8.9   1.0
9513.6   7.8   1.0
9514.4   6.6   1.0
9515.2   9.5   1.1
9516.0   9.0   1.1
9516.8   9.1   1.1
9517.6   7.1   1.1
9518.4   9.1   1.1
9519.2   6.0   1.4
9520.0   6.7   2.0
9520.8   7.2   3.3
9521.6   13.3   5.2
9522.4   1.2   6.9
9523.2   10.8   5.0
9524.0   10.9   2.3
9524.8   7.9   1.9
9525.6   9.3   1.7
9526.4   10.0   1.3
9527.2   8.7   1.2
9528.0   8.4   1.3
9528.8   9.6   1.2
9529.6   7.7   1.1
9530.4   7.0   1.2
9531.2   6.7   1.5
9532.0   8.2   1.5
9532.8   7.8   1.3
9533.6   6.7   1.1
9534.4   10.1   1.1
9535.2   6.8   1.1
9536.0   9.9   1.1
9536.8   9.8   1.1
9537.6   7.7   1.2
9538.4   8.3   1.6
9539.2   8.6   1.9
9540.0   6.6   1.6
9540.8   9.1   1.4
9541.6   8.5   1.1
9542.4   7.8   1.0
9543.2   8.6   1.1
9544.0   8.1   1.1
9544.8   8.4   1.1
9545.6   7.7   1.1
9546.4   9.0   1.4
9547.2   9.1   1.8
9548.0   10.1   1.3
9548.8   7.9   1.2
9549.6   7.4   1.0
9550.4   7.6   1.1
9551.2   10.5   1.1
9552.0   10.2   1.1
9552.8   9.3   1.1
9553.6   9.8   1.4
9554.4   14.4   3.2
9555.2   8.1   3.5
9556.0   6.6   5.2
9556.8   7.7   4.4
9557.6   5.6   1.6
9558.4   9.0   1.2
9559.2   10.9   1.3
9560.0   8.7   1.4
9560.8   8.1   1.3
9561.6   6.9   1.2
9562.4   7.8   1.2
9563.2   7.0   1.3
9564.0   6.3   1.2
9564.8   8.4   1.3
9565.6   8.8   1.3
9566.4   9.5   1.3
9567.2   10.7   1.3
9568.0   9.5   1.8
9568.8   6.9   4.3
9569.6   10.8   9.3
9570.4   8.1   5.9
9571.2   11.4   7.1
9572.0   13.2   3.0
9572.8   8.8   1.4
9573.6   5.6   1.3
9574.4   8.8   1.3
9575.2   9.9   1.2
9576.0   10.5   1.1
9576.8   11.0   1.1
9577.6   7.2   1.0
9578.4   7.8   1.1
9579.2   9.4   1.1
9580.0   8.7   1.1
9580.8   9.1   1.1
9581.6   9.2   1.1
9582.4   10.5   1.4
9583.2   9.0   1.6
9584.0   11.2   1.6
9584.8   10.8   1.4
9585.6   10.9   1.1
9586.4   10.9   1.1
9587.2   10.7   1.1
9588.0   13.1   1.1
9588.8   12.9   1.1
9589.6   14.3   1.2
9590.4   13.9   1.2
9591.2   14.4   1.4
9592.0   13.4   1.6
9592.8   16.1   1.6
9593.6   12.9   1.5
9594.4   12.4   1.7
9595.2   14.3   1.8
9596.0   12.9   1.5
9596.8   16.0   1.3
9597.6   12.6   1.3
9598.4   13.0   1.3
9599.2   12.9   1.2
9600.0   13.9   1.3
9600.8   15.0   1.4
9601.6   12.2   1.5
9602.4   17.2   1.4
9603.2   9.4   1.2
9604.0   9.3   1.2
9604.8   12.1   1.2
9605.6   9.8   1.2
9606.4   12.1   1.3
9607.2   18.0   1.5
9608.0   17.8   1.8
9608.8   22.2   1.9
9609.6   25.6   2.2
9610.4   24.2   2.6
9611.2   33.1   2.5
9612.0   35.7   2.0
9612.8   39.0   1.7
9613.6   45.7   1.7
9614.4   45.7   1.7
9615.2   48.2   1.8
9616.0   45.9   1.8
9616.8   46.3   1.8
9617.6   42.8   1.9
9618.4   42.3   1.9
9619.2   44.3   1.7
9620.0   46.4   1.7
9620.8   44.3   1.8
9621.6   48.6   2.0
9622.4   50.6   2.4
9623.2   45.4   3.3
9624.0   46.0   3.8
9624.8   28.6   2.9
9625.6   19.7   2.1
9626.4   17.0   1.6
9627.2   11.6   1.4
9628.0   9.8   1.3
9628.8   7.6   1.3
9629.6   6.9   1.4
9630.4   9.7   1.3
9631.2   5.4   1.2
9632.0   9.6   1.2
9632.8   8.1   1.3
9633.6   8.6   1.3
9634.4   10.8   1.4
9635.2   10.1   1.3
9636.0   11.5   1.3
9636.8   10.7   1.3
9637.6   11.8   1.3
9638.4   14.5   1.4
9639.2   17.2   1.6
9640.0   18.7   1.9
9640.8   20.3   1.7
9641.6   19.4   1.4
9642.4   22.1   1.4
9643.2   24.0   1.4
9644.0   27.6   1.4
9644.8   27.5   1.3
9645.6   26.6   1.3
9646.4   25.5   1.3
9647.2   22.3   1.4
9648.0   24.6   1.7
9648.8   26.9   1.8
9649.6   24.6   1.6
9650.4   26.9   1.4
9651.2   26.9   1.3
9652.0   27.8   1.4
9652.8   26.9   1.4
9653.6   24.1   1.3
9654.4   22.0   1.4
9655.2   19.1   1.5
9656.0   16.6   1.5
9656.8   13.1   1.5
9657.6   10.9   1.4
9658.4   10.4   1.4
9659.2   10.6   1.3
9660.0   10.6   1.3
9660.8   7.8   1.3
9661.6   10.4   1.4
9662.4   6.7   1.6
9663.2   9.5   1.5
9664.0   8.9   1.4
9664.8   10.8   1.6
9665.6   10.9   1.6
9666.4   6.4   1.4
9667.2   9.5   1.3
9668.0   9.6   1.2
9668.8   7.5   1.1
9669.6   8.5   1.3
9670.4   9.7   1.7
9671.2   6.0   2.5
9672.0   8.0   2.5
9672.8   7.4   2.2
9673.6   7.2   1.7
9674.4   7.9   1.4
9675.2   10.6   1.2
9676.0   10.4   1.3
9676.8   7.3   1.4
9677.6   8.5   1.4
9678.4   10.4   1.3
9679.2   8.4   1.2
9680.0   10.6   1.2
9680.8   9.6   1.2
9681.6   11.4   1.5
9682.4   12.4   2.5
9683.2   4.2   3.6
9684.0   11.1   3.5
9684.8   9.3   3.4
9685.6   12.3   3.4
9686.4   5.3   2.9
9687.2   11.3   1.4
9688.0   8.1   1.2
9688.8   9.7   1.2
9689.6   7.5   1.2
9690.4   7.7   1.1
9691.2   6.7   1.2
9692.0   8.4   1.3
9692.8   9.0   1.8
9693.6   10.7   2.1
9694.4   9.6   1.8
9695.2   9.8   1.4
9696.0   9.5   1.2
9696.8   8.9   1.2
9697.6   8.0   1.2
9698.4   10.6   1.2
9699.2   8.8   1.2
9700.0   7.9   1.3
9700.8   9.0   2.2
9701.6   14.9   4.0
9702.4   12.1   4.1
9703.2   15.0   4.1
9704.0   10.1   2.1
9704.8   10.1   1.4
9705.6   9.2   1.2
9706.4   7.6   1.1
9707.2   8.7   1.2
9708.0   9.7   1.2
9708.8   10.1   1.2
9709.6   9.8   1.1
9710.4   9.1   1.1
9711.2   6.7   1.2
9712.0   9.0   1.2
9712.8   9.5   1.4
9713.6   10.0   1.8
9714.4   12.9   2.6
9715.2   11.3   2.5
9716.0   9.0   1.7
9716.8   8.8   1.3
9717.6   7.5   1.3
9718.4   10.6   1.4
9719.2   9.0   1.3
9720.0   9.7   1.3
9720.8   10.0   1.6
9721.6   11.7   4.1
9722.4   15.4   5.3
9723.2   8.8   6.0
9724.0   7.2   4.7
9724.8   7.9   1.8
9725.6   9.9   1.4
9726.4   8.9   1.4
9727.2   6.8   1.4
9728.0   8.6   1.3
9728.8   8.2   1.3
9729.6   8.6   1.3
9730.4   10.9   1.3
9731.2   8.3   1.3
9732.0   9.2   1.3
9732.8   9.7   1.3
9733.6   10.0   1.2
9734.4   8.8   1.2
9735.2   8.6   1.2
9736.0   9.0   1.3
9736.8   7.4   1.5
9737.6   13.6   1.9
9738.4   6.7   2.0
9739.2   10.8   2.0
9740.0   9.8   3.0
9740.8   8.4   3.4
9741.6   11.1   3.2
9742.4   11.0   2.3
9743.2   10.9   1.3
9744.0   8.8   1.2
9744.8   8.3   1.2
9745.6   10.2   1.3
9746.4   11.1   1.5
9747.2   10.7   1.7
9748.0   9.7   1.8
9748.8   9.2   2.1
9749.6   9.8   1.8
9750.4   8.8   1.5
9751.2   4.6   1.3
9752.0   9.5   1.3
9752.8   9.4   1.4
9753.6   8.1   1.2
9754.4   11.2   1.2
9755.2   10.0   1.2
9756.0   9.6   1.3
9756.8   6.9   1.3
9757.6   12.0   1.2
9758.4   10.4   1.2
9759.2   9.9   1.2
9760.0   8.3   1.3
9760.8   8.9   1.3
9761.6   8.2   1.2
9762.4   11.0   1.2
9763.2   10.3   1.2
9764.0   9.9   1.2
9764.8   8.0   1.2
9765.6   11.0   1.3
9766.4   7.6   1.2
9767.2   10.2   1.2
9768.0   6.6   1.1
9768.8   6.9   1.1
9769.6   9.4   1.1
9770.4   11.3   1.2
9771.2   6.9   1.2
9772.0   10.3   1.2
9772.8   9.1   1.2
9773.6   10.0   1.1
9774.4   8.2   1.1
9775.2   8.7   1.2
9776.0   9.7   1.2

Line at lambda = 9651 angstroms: [N II]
